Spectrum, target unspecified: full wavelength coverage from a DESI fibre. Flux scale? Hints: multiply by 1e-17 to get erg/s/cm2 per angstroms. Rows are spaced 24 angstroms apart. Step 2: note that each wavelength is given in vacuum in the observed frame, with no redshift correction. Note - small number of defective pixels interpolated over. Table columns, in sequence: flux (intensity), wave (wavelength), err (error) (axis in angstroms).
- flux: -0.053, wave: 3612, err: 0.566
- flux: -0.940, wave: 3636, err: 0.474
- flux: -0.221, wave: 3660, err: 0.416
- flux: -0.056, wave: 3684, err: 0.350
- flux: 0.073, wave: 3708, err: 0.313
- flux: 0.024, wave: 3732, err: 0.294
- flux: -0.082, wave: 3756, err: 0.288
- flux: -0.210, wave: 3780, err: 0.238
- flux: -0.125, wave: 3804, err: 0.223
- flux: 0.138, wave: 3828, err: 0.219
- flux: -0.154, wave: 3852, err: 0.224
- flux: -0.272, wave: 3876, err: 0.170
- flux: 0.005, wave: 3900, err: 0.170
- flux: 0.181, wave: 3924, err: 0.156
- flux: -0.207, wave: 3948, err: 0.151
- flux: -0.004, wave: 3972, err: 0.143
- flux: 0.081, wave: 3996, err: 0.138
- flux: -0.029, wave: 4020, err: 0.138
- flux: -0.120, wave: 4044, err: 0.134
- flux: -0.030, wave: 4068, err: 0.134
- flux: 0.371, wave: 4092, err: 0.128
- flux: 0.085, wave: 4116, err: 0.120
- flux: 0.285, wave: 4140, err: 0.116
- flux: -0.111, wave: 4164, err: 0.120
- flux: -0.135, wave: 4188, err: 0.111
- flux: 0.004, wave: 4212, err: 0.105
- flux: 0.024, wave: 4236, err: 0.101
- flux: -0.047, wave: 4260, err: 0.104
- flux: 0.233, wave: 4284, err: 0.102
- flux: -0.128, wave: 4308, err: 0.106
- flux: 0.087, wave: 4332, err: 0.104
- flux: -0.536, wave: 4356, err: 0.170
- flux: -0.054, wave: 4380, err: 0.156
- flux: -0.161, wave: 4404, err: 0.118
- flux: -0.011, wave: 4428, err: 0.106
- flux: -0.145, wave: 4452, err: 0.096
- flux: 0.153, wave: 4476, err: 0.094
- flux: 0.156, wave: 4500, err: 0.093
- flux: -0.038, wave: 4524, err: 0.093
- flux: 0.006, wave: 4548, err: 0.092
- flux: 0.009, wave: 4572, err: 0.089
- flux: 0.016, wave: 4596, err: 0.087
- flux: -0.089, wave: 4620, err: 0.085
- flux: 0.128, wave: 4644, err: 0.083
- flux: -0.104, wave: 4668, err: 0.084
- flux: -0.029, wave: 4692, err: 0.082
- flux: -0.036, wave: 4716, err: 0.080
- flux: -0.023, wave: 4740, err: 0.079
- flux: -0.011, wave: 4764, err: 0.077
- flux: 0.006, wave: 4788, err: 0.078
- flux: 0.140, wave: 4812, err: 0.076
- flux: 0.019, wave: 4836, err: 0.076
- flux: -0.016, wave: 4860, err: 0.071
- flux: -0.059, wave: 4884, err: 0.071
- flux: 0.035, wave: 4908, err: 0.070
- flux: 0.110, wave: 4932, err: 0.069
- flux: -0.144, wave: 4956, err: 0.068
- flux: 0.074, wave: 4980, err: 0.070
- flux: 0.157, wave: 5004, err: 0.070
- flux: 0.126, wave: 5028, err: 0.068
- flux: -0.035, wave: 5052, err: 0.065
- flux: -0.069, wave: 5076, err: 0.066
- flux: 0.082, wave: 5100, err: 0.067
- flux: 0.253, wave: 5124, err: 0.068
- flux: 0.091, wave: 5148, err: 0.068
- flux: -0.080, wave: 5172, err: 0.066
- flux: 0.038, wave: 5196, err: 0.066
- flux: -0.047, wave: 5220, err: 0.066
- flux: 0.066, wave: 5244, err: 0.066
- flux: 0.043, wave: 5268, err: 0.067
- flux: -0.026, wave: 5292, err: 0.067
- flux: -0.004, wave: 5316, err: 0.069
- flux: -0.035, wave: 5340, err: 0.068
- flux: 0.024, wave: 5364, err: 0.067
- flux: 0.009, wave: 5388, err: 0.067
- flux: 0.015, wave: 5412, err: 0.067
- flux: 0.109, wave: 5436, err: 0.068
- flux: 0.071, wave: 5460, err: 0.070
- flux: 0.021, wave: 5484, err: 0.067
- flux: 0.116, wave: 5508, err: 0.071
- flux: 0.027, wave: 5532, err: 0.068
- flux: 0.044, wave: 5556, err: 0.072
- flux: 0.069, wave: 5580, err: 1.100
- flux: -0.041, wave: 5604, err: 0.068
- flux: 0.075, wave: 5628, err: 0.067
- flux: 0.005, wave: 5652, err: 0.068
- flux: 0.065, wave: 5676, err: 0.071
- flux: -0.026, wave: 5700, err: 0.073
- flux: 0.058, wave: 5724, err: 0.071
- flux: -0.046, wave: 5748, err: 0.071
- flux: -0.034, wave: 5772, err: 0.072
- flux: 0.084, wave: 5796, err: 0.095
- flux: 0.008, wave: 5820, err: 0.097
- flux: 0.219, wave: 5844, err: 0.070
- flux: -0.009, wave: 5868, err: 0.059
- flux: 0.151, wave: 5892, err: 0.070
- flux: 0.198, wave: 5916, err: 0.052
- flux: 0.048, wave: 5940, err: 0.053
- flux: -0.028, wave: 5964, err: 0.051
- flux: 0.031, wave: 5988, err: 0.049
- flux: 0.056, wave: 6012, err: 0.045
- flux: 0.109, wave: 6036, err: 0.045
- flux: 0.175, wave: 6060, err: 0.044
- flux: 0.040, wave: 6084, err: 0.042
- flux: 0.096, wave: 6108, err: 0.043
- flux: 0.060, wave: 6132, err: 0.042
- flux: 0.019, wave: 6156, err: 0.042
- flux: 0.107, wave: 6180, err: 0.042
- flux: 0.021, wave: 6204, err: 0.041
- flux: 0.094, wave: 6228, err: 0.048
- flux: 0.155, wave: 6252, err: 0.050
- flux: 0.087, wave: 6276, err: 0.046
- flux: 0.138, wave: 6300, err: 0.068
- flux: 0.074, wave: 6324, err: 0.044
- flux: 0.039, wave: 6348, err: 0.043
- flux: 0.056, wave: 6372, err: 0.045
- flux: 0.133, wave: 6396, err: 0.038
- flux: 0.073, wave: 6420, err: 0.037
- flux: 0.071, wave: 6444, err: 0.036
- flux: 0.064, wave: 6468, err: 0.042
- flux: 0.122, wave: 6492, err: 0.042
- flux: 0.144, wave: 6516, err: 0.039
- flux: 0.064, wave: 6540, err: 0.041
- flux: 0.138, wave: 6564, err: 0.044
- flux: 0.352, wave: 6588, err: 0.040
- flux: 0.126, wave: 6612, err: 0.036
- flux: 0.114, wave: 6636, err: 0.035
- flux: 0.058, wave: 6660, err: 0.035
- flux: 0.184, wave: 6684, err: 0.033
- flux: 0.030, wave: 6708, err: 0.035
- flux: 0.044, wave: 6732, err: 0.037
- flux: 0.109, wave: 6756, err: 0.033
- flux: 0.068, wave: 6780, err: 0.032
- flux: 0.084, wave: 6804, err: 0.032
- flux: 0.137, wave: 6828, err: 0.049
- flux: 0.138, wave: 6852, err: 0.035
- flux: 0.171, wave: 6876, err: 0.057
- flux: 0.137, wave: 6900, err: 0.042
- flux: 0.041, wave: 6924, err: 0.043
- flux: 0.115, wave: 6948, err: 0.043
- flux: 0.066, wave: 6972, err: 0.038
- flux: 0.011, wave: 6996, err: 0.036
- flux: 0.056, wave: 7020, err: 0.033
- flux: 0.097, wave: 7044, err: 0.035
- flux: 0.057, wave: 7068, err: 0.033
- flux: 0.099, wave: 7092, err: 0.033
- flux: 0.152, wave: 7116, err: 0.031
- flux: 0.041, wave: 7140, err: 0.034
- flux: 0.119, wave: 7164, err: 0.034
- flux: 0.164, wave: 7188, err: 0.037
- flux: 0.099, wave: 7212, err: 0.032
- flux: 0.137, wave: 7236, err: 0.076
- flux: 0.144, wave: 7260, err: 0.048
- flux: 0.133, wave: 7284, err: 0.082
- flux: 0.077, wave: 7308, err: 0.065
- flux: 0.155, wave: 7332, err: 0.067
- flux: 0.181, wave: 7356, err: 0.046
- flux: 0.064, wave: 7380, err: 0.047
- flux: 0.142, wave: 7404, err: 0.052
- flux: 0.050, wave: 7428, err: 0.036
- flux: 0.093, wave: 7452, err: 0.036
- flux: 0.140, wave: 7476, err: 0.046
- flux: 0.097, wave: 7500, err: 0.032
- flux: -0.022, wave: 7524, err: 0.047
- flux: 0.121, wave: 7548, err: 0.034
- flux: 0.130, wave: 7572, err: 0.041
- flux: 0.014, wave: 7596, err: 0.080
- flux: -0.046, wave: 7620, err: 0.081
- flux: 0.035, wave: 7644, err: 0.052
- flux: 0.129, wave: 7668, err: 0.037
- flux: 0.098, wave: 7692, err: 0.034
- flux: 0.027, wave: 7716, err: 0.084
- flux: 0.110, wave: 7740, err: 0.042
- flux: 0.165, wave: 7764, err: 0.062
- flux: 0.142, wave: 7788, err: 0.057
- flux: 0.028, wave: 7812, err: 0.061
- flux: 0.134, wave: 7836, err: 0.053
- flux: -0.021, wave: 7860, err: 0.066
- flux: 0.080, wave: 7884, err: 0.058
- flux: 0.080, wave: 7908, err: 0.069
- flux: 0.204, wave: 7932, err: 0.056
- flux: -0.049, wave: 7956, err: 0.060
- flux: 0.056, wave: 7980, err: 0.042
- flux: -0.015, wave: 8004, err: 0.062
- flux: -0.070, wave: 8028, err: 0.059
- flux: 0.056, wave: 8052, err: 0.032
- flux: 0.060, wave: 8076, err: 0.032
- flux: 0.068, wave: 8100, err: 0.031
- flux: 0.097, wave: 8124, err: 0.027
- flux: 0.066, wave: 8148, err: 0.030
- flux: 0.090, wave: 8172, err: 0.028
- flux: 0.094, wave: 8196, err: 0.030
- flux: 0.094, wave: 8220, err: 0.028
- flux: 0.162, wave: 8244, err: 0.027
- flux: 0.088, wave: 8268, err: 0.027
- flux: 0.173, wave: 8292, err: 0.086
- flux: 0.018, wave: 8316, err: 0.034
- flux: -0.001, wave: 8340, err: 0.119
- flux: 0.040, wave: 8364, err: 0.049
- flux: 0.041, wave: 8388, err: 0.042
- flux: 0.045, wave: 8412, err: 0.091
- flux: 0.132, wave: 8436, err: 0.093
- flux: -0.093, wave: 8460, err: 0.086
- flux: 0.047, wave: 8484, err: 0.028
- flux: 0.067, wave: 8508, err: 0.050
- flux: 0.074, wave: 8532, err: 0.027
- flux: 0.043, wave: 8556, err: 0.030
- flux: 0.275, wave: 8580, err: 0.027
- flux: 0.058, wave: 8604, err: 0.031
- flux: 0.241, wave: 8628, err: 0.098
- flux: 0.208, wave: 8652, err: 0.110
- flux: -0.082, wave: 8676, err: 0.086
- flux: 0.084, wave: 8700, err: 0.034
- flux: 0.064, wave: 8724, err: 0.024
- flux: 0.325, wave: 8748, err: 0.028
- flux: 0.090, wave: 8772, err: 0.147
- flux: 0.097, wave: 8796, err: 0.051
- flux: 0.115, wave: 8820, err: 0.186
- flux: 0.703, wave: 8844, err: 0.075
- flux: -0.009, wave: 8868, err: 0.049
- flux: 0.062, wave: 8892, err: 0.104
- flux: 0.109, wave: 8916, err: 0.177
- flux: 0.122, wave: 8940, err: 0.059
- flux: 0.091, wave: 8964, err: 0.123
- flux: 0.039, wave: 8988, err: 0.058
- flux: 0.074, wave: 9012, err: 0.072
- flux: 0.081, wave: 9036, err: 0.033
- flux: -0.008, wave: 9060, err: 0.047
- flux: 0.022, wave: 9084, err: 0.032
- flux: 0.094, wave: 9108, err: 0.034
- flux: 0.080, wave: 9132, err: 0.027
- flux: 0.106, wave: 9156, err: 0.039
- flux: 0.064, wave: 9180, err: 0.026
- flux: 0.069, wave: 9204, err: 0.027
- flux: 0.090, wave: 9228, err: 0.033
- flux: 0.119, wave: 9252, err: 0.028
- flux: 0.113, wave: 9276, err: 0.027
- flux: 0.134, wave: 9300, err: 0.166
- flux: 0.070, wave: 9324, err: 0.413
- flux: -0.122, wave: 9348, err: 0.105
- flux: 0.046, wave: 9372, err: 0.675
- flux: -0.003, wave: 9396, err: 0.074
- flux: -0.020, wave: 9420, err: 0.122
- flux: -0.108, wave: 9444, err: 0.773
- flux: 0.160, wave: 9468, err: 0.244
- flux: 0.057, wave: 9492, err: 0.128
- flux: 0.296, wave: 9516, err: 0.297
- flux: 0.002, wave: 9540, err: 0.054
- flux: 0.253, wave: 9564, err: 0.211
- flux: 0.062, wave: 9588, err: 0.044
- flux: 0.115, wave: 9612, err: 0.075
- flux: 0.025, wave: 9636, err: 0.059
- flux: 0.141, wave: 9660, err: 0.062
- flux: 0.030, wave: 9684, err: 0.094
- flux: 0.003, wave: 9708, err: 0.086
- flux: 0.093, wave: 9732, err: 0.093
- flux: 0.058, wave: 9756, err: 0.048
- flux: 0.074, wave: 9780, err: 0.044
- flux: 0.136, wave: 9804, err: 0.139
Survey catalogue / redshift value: 0.76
